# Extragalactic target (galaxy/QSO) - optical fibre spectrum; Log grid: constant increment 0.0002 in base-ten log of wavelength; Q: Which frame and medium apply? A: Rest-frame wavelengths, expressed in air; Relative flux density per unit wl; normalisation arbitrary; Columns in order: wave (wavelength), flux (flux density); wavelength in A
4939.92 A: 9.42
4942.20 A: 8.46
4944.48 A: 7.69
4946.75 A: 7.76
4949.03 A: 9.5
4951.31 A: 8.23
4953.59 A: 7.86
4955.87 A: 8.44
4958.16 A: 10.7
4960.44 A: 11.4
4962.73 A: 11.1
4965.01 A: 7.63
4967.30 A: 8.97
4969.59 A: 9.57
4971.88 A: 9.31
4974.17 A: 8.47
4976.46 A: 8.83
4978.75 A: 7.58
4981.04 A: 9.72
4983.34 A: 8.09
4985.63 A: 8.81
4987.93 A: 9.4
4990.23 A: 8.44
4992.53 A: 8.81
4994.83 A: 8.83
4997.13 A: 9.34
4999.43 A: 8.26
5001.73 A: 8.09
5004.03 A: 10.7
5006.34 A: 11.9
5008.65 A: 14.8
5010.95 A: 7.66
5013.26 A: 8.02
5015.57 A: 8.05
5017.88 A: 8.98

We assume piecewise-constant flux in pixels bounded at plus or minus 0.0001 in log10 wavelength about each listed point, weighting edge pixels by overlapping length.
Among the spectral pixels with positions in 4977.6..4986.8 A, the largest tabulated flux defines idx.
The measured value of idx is 9.72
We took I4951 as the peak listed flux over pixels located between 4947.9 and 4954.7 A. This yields 9.5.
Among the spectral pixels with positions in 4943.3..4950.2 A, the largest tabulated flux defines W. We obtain 9.5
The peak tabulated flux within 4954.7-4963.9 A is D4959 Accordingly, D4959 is 11.4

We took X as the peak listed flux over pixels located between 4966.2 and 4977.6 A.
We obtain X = 9.57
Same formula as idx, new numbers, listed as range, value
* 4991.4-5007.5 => 11.9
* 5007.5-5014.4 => 14.8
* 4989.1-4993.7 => 8.81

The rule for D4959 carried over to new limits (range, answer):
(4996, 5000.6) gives 9.34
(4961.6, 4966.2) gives 11.1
